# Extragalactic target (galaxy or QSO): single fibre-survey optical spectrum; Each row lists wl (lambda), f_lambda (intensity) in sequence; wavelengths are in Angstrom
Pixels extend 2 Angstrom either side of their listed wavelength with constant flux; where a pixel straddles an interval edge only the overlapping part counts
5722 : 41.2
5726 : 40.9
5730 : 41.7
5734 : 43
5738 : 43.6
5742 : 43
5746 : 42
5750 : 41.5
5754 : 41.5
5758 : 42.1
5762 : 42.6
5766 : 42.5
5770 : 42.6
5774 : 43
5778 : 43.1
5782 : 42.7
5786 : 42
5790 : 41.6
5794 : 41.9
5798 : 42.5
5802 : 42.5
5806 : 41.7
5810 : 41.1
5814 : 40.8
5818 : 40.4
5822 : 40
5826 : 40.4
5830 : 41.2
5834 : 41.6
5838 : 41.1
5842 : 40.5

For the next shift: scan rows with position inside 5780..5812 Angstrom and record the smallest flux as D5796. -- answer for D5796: 41.1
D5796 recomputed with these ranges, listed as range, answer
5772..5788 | 42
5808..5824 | 40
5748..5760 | 41.5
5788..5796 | 41.6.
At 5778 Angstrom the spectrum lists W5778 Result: 43.1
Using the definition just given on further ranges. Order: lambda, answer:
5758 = 42.1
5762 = 42.6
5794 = 41.9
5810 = 41.1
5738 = 43.6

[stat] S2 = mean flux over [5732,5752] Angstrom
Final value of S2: 42.6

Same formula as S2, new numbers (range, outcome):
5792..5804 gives 42.3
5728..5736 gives 42.4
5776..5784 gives 42.9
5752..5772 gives 42.3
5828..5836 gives 41.4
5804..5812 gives 41.4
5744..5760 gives 41.8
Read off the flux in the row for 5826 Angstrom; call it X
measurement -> 40.4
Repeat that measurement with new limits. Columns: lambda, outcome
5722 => 41.2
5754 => 41.5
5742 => 43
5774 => 43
